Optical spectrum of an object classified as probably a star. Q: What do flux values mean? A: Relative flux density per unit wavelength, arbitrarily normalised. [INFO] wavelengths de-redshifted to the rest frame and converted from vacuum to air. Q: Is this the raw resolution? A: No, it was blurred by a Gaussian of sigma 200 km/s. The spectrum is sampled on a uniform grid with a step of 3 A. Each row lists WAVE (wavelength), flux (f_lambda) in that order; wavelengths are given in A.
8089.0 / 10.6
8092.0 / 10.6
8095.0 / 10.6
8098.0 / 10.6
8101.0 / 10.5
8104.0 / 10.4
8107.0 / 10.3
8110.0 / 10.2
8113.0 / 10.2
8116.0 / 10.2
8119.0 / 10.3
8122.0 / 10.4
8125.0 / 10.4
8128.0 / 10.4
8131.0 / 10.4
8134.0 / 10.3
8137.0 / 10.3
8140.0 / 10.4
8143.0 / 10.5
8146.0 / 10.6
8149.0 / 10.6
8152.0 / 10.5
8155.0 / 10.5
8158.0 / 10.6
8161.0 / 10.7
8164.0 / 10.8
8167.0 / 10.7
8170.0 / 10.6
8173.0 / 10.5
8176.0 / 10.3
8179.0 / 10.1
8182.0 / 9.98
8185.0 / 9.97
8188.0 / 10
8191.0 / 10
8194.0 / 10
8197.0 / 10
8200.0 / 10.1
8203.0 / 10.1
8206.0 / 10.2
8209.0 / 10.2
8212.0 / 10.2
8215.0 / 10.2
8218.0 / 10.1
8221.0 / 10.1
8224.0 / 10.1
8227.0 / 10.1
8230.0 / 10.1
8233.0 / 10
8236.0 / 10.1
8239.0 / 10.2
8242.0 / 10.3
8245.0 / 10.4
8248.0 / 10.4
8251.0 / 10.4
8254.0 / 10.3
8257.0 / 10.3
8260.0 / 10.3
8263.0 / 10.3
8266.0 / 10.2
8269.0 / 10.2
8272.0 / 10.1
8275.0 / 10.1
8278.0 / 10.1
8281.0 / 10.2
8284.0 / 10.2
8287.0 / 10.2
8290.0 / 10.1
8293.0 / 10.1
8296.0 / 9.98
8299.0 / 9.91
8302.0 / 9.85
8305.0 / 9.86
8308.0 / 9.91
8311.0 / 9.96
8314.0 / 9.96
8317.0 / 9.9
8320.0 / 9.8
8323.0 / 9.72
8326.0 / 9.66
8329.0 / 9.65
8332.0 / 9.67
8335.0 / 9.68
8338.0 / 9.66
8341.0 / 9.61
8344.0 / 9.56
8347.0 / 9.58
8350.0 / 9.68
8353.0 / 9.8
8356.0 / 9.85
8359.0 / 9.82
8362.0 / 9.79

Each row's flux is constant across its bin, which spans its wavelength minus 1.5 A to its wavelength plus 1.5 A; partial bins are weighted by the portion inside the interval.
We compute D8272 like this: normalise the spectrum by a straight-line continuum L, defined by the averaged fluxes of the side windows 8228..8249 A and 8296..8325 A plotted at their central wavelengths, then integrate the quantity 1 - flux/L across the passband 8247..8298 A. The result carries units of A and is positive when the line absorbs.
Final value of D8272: -0.8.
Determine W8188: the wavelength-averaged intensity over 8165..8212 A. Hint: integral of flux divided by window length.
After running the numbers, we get 10.2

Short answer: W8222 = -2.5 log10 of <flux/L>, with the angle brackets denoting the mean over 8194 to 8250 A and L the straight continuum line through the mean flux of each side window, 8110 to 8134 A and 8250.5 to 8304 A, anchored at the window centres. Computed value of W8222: 0.005 mag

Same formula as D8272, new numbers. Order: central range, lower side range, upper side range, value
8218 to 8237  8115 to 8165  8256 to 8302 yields 0.3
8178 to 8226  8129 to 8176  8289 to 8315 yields 1.2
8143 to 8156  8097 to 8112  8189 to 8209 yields -0.4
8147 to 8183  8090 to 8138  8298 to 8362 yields -0.9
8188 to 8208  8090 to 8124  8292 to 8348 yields 0.1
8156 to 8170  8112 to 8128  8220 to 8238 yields -0.6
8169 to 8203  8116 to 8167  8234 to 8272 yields 0.9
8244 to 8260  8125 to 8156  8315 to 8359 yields -0.5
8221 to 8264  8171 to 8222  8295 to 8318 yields -0.8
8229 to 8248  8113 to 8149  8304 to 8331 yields -0.3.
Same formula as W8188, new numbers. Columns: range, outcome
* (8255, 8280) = 10.2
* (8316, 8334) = 9.73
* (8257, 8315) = 10.1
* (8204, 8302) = 10.2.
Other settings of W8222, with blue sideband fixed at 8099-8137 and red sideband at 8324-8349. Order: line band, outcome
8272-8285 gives -0.03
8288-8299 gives -0.03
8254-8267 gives -0.04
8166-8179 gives -0.03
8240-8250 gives -0.05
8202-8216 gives -0.01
